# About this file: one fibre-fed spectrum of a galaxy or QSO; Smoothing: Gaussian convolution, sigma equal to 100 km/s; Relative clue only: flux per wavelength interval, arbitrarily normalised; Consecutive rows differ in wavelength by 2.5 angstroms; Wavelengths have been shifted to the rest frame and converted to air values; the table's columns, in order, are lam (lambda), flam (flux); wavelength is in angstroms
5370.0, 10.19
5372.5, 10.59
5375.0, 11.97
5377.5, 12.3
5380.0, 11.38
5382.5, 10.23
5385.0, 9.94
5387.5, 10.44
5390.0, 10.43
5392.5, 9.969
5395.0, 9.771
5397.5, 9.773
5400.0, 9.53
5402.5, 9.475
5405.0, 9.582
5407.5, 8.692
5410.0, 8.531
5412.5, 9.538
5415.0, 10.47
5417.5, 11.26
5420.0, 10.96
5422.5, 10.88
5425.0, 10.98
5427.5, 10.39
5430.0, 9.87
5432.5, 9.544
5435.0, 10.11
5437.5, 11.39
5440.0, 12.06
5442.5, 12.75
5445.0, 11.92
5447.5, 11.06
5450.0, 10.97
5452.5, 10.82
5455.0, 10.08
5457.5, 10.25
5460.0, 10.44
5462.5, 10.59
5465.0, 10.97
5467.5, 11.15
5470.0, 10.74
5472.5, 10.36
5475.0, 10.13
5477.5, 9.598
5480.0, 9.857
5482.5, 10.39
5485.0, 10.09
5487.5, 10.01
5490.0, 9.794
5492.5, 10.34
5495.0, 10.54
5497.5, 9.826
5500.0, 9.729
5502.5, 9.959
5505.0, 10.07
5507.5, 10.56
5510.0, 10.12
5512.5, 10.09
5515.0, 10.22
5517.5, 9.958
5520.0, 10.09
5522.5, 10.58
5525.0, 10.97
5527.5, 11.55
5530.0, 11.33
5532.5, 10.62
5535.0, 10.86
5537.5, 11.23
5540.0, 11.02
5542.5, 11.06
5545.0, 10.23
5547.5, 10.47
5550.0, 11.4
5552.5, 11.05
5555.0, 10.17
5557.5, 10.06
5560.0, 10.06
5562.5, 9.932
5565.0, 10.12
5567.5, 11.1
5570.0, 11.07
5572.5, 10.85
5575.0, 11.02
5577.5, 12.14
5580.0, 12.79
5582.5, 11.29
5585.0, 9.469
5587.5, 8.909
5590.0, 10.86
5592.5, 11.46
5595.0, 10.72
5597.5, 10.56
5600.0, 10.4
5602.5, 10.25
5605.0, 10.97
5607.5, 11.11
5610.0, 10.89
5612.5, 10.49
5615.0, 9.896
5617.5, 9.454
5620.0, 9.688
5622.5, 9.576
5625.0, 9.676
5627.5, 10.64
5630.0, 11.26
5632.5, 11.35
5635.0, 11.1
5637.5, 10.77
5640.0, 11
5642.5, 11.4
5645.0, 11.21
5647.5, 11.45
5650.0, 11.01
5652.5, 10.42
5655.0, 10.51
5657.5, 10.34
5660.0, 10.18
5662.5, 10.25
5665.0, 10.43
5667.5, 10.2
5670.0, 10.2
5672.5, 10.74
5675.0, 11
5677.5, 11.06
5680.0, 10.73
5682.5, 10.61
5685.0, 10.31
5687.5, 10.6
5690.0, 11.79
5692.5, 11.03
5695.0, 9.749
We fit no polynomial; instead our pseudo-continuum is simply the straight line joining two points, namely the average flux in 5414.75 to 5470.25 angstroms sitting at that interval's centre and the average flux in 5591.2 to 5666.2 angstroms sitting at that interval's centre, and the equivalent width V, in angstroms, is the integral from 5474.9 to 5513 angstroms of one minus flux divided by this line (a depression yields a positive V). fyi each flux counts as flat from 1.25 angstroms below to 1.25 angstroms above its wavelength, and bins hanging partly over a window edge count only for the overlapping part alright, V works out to 2.6 angstroms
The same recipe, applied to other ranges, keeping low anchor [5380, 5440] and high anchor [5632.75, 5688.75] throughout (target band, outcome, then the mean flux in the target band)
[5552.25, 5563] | 0.3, 10.2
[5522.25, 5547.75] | -1.2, 10.9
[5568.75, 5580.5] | -1.1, 11.5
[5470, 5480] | 0.2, 10.1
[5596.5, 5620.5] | 0.5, 10.4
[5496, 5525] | 0.6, 10.2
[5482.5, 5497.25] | 0.2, 10.2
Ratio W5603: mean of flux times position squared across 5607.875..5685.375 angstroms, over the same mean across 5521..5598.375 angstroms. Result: 1.0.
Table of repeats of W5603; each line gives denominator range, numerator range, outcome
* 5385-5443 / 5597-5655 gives 1.12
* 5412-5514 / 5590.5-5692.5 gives 1.08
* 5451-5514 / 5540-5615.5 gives 1.08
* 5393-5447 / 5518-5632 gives 1.09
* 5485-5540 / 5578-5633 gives 1.05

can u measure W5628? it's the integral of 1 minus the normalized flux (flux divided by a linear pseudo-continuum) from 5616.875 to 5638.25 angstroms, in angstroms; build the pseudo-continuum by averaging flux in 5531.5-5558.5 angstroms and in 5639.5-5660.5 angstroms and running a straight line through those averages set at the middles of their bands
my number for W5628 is 0.83 angstroms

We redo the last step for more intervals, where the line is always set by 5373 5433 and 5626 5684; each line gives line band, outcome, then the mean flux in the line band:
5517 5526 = 0.07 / 10.4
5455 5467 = -0.20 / 10.5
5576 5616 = -0.45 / 10.8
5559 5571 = 0.15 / 10.5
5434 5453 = -1.99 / 11.4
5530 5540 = -0.42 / 11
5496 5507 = 0.53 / 9.96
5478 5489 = 0.40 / 10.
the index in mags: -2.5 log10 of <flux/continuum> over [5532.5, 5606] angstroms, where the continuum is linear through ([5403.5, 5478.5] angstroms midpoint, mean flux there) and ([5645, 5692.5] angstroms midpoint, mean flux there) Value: -0.012 mag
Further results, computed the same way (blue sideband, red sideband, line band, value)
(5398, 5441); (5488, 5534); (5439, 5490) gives -0.044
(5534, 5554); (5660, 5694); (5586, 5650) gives 0.017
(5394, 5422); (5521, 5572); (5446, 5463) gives -0.052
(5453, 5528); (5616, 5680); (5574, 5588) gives -0.058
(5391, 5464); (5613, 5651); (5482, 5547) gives 0.007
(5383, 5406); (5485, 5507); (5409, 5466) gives -0.077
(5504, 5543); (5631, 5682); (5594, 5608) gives 0.007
